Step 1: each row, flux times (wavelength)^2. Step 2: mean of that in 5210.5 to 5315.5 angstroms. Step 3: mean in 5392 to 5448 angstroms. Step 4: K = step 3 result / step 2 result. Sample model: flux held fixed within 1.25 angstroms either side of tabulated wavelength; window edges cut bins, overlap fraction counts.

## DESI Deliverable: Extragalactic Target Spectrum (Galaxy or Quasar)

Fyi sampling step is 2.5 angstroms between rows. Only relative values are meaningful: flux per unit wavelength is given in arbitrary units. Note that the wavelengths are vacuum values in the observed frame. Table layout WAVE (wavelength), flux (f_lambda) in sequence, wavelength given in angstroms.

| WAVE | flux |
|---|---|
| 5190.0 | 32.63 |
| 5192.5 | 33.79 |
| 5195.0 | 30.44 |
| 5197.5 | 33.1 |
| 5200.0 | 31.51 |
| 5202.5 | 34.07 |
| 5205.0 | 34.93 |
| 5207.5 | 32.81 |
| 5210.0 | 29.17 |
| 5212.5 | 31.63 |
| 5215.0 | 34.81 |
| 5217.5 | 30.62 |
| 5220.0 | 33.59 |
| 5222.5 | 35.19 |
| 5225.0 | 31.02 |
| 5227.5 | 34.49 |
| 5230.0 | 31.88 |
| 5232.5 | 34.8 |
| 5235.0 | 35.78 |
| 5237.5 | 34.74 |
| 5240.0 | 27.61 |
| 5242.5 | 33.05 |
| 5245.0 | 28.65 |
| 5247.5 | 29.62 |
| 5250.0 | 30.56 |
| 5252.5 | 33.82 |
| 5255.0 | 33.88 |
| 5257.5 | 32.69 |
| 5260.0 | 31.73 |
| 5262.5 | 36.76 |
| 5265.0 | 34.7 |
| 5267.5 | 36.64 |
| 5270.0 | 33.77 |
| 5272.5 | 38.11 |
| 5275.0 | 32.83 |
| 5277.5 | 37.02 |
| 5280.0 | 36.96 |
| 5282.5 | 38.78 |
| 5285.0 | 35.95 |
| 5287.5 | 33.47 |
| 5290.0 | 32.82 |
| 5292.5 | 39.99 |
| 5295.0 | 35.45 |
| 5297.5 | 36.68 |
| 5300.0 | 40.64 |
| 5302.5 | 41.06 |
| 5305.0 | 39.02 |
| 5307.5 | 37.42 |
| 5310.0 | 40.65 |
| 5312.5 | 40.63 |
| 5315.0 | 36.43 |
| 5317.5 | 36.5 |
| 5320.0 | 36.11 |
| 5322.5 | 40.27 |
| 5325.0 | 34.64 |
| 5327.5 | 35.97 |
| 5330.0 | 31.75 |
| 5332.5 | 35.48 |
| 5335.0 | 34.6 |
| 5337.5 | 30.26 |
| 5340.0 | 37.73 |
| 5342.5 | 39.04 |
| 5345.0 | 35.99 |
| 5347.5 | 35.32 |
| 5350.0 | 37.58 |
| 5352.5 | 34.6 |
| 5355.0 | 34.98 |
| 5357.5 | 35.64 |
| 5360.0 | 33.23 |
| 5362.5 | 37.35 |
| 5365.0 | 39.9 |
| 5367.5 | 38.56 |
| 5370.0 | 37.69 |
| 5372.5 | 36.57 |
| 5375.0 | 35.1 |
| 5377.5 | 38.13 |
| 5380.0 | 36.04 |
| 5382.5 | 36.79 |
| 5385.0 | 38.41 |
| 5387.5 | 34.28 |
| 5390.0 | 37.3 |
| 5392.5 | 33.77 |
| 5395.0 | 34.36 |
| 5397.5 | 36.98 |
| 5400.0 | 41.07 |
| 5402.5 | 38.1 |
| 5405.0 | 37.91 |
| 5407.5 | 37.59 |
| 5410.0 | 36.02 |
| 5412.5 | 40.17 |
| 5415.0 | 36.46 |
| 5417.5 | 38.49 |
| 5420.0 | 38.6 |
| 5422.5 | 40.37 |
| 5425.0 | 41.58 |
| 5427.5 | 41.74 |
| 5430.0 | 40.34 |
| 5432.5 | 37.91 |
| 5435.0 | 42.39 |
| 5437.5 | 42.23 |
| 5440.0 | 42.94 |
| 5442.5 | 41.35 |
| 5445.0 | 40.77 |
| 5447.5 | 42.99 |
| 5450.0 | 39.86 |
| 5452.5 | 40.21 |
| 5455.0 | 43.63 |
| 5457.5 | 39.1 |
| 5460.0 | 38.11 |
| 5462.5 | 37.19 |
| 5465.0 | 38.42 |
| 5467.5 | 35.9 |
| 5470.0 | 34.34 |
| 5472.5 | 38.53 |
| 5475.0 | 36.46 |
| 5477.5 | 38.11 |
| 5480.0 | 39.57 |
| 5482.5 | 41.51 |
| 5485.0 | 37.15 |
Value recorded 1.20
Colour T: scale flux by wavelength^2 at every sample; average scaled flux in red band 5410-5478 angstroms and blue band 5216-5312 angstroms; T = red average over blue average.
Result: 1.21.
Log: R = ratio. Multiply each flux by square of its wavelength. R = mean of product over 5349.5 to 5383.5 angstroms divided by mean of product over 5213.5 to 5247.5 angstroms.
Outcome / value 1.18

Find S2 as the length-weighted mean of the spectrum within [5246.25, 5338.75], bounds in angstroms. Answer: 35.8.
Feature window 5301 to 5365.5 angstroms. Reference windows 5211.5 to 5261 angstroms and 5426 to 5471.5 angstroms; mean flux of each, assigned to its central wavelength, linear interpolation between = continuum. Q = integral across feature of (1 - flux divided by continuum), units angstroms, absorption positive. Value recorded -1.3 angstroms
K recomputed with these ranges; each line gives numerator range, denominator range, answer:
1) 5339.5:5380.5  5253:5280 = 1.09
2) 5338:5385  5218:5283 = 1.13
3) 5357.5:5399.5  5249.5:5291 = 1.09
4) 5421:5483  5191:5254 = 1.34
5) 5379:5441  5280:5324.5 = 1.06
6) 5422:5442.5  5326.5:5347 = 1.22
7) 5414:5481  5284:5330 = 1.12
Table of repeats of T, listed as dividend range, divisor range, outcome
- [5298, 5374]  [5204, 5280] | 1.15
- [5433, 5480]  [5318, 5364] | 1.16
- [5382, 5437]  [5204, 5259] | 1.26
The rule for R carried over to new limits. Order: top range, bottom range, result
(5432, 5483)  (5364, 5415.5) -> 1.09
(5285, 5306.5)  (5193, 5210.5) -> 1.19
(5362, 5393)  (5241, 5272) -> 1.17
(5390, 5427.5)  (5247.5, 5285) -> 1.16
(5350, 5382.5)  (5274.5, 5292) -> 1.06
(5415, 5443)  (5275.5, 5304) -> 1.15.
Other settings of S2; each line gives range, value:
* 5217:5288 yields 33.8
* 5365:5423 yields 37.4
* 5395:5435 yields 38.9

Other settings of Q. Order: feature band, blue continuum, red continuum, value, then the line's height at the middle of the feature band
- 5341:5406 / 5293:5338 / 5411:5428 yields 2.8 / 38.4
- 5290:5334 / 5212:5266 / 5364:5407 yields -3.1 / 35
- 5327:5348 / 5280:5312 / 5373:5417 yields 1.3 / 37.4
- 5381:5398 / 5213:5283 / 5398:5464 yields 1.1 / 38.4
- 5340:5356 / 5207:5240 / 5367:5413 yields -0.2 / 36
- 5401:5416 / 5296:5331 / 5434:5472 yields 0.5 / 39.2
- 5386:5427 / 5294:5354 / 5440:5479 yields 0.5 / 38.2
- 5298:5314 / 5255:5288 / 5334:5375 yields -1.8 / 35.7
